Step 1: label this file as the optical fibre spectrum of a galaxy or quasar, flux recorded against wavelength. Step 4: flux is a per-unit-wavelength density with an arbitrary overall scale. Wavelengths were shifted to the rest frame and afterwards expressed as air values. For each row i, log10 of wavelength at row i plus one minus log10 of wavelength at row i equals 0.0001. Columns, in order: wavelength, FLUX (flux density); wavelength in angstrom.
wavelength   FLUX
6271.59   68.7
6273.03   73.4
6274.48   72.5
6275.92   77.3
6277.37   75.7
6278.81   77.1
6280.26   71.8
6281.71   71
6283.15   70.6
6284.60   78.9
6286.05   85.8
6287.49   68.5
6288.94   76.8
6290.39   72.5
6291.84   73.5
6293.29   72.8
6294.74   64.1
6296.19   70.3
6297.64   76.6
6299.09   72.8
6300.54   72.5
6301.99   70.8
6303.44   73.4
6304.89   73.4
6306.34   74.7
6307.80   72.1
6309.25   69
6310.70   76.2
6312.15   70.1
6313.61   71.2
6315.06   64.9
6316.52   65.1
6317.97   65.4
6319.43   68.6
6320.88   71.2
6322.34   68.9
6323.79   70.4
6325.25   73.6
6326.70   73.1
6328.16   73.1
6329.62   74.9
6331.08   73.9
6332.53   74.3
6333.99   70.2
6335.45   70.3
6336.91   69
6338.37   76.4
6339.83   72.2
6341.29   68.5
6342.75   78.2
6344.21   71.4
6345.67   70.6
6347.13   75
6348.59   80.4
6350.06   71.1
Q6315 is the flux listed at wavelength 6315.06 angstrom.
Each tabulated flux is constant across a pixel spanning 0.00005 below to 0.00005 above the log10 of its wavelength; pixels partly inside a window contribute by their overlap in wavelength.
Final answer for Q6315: 64.9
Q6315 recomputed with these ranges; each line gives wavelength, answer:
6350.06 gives 71.1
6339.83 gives 72.2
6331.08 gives 73.9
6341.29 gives 68.5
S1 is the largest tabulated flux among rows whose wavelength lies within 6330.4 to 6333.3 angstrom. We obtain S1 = 74.3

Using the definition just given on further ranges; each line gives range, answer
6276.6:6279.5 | 77.1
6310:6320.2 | 76.2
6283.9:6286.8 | 85.8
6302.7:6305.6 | 73.4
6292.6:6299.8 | 76.6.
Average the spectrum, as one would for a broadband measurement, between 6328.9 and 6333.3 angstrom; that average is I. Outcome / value 74.4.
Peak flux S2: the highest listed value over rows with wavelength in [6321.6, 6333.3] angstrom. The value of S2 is 74.9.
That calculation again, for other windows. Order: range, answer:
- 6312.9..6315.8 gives 71.2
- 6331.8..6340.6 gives 76.4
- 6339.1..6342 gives 72.2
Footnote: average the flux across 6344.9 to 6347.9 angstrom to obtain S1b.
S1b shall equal 73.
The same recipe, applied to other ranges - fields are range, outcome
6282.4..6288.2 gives 76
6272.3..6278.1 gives 74.8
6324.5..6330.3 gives 73.6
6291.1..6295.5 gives 70.1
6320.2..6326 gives 71.1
